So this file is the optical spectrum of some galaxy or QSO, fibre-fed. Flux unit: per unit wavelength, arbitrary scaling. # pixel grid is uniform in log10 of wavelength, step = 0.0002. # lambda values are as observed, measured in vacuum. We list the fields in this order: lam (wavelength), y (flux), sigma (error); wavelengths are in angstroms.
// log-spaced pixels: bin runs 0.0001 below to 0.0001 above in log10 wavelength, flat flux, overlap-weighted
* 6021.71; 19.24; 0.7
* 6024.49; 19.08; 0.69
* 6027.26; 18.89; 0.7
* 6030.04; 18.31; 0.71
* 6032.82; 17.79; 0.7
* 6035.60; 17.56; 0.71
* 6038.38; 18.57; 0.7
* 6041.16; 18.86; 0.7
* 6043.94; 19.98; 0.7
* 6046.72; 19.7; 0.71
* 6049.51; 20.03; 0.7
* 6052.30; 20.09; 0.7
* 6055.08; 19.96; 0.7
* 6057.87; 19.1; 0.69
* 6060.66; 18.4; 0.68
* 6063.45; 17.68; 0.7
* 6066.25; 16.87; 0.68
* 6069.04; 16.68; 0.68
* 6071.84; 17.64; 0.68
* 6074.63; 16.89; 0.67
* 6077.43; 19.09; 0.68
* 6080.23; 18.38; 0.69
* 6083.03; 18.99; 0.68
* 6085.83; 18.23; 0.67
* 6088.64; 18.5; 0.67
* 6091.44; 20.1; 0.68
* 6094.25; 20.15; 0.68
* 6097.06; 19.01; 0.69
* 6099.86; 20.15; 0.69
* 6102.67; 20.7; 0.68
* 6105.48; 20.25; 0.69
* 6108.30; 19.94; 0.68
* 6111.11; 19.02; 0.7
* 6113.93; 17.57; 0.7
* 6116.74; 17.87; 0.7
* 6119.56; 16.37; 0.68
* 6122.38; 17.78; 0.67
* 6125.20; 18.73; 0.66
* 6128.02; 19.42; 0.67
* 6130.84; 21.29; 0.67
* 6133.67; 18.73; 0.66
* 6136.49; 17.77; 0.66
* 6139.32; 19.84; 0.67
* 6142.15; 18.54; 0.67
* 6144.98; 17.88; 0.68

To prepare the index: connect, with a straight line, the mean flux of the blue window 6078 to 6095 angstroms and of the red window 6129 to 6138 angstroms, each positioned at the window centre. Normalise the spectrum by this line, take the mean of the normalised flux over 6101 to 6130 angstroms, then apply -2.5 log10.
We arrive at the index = 0.02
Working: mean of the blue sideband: 19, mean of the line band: 18.8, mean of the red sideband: 19.3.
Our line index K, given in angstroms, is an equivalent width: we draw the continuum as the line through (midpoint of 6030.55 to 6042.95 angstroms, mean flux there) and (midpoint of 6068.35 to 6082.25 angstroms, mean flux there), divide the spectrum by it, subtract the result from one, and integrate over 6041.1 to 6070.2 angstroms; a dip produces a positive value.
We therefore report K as -1.29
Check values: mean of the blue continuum 18.3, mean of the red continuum 17.8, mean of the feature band 18.9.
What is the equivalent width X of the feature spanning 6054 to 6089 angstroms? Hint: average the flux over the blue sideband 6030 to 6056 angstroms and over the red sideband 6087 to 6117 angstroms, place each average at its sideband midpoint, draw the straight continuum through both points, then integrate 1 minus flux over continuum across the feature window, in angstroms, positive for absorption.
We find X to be 2.0 angstroms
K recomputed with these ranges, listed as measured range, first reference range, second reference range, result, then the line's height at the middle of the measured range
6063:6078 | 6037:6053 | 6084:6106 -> 1.7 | 19.6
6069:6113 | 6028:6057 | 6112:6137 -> -0.8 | 18.7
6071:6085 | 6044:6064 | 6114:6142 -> 0.7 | 19.1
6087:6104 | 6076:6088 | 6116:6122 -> -1.6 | 18.1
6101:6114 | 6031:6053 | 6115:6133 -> -0.7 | 18.7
